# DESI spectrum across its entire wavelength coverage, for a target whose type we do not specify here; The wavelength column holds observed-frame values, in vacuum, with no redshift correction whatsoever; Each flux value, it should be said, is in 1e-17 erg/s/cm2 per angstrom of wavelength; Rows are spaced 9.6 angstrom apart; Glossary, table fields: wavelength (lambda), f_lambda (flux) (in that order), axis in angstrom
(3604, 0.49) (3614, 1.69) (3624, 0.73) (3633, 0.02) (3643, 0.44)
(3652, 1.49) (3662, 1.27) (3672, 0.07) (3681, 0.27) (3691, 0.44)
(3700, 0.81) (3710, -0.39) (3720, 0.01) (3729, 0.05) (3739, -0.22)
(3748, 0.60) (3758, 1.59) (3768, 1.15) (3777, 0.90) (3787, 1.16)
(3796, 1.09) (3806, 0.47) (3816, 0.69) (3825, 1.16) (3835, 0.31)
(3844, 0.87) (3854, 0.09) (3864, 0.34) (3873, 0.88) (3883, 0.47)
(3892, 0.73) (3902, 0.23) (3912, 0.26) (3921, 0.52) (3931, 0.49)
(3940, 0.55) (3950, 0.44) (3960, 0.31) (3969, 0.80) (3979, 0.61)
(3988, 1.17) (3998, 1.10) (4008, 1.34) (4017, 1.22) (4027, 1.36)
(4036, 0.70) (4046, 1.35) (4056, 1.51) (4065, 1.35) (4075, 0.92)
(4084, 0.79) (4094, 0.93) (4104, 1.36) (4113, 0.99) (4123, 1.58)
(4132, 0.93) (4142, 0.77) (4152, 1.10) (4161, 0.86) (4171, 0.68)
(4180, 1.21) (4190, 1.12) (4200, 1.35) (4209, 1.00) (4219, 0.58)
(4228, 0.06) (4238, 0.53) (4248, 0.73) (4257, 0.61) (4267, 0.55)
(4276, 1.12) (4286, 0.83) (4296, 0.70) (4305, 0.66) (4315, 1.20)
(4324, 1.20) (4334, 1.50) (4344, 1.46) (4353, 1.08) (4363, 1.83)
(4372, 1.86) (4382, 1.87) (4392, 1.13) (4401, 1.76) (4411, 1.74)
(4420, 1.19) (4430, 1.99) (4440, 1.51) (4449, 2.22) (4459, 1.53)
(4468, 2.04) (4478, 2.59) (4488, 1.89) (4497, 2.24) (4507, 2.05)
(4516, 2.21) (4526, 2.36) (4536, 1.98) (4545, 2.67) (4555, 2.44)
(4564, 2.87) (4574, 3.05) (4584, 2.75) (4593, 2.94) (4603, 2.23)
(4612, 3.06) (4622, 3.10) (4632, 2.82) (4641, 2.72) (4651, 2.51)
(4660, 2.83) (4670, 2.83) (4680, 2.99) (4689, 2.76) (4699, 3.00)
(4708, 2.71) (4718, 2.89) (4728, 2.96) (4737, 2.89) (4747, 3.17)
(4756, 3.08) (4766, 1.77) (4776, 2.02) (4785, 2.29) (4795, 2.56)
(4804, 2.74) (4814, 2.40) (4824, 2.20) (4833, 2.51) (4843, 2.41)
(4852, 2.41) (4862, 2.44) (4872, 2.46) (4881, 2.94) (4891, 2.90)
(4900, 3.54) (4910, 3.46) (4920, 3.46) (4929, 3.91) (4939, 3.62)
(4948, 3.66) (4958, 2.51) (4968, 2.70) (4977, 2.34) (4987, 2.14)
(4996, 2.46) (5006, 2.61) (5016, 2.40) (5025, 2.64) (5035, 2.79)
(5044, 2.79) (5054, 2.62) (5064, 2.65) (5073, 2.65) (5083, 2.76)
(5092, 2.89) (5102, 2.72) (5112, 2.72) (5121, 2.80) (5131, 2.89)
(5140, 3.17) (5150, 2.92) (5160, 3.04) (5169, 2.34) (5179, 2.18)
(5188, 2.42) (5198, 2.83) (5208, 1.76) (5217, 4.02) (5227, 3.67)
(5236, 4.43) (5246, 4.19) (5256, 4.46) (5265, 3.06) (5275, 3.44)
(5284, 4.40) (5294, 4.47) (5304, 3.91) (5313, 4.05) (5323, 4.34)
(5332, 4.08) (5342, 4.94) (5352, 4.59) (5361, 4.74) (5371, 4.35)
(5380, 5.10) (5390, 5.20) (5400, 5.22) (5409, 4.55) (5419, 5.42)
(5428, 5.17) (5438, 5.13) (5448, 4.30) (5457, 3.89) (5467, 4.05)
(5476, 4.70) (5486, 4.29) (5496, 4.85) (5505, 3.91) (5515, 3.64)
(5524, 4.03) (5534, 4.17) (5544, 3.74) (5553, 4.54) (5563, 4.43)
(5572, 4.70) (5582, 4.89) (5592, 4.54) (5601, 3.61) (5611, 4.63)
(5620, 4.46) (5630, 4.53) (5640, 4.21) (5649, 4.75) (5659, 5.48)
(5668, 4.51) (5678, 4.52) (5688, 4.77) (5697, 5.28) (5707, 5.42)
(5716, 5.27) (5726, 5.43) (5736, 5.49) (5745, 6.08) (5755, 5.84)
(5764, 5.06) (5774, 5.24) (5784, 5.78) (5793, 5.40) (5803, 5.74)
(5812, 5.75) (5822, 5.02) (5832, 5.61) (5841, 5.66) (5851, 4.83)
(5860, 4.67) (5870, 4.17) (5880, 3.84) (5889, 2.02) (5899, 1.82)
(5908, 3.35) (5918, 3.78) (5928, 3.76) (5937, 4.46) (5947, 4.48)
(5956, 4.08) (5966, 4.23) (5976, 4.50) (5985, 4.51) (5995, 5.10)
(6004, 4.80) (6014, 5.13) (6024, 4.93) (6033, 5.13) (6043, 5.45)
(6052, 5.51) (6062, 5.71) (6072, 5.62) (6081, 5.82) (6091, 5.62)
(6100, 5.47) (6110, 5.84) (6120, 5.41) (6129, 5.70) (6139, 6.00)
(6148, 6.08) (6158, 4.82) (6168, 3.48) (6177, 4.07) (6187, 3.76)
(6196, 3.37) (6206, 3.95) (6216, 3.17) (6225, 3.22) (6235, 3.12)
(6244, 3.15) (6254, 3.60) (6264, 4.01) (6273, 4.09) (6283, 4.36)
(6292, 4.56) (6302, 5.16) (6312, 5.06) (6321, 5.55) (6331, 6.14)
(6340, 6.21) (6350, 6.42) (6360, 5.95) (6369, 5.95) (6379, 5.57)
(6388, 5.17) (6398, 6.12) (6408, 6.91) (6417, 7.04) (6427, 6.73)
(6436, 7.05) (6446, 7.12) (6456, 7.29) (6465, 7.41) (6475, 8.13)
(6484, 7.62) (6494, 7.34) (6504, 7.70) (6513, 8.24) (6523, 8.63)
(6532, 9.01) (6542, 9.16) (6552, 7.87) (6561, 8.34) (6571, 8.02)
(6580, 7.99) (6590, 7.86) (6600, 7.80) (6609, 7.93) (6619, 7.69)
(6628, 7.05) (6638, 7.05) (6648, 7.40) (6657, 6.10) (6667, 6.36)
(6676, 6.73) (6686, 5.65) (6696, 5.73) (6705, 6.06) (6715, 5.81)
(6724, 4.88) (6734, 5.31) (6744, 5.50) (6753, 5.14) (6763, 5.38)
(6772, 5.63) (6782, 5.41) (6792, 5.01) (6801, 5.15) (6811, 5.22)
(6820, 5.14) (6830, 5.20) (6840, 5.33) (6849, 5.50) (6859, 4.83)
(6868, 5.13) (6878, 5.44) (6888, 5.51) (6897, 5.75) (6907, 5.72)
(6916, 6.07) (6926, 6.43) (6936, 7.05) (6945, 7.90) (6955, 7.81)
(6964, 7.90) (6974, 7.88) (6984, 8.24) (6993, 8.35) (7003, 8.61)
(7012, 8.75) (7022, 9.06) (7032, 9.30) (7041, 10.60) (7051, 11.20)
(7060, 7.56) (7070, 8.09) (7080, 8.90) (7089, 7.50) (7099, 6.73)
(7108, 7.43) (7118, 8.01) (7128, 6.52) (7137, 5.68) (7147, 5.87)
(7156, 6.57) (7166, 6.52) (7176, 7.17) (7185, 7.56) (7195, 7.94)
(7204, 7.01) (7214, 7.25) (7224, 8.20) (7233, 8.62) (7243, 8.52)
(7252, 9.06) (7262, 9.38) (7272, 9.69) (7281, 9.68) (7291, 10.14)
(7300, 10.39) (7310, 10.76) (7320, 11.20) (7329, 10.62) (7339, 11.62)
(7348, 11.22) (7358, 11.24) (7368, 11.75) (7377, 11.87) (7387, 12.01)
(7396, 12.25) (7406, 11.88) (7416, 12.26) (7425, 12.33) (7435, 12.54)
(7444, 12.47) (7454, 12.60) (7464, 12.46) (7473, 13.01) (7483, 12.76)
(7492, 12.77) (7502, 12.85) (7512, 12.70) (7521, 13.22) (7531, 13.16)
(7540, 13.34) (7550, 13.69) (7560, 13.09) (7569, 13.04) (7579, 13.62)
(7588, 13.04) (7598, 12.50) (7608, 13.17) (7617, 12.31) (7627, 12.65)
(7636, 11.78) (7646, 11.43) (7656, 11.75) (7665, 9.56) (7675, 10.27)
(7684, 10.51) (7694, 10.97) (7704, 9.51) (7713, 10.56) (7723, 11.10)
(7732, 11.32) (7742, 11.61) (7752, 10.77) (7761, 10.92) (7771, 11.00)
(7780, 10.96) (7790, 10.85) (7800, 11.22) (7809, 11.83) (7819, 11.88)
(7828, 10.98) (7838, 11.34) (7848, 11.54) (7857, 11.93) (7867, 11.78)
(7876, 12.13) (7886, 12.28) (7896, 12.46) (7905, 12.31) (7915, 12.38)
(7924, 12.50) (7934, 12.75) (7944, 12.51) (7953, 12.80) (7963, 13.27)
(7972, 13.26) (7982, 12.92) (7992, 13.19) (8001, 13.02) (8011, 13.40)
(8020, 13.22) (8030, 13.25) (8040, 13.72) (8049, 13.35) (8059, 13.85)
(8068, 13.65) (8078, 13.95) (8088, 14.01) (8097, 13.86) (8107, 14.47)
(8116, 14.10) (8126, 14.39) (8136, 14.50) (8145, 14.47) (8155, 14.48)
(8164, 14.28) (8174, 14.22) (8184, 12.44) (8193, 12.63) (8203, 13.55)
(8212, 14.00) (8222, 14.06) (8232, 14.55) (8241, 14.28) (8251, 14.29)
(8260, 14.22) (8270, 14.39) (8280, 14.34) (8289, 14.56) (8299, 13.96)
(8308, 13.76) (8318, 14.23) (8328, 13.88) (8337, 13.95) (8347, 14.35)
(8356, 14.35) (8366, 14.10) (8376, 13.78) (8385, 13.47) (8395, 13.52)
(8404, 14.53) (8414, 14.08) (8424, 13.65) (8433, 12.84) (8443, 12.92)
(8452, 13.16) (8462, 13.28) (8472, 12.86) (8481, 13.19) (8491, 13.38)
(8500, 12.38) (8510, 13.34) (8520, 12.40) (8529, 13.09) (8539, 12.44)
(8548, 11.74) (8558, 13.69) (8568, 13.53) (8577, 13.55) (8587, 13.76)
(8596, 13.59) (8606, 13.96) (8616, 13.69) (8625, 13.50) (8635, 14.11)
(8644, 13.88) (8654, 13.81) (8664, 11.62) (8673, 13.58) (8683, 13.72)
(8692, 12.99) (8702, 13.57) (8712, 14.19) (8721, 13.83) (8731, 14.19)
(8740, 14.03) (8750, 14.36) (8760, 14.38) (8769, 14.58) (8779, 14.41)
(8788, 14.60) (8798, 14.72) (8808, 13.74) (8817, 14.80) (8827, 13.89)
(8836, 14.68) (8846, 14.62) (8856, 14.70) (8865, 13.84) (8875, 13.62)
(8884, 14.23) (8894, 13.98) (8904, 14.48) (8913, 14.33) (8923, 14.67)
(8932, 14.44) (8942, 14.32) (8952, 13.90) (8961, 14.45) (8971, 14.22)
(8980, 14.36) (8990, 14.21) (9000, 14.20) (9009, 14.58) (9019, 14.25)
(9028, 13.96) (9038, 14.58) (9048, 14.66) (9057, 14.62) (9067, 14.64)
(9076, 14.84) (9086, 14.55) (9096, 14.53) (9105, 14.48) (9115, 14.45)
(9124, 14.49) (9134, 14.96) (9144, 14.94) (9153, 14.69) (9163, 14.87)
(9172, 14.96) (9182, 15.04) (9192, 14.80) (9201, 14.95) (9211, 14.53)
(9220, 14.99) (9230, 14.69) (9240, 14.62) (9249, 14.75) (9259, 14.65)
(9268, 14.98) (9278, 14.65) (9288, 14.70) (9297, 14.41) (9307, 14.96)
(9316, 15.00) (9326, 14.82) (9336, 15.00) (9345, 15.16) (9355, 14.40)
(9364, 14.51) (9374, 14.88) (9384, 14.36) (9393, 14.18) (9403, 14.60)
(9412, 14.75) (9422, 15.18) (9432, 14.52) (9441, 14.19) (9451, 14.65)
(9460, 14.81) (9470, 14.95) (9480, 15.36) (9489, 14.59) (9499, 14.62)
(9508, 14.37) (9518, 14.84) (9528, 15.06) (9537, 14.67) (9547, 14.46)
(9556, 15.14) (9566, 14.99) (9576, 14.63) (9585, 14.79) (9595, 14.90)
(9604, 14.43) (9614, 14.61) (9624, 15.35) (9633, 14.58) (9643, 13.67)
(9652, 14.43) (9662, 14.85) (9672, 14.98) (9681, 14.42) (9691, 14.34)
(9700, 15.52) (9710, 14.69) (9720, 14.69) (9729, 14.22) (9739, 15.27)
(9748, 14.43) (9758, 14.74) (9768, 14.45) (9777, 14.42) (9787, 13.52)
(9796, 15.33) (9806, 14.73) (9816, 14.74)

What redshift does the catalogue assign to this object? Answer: 0.00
